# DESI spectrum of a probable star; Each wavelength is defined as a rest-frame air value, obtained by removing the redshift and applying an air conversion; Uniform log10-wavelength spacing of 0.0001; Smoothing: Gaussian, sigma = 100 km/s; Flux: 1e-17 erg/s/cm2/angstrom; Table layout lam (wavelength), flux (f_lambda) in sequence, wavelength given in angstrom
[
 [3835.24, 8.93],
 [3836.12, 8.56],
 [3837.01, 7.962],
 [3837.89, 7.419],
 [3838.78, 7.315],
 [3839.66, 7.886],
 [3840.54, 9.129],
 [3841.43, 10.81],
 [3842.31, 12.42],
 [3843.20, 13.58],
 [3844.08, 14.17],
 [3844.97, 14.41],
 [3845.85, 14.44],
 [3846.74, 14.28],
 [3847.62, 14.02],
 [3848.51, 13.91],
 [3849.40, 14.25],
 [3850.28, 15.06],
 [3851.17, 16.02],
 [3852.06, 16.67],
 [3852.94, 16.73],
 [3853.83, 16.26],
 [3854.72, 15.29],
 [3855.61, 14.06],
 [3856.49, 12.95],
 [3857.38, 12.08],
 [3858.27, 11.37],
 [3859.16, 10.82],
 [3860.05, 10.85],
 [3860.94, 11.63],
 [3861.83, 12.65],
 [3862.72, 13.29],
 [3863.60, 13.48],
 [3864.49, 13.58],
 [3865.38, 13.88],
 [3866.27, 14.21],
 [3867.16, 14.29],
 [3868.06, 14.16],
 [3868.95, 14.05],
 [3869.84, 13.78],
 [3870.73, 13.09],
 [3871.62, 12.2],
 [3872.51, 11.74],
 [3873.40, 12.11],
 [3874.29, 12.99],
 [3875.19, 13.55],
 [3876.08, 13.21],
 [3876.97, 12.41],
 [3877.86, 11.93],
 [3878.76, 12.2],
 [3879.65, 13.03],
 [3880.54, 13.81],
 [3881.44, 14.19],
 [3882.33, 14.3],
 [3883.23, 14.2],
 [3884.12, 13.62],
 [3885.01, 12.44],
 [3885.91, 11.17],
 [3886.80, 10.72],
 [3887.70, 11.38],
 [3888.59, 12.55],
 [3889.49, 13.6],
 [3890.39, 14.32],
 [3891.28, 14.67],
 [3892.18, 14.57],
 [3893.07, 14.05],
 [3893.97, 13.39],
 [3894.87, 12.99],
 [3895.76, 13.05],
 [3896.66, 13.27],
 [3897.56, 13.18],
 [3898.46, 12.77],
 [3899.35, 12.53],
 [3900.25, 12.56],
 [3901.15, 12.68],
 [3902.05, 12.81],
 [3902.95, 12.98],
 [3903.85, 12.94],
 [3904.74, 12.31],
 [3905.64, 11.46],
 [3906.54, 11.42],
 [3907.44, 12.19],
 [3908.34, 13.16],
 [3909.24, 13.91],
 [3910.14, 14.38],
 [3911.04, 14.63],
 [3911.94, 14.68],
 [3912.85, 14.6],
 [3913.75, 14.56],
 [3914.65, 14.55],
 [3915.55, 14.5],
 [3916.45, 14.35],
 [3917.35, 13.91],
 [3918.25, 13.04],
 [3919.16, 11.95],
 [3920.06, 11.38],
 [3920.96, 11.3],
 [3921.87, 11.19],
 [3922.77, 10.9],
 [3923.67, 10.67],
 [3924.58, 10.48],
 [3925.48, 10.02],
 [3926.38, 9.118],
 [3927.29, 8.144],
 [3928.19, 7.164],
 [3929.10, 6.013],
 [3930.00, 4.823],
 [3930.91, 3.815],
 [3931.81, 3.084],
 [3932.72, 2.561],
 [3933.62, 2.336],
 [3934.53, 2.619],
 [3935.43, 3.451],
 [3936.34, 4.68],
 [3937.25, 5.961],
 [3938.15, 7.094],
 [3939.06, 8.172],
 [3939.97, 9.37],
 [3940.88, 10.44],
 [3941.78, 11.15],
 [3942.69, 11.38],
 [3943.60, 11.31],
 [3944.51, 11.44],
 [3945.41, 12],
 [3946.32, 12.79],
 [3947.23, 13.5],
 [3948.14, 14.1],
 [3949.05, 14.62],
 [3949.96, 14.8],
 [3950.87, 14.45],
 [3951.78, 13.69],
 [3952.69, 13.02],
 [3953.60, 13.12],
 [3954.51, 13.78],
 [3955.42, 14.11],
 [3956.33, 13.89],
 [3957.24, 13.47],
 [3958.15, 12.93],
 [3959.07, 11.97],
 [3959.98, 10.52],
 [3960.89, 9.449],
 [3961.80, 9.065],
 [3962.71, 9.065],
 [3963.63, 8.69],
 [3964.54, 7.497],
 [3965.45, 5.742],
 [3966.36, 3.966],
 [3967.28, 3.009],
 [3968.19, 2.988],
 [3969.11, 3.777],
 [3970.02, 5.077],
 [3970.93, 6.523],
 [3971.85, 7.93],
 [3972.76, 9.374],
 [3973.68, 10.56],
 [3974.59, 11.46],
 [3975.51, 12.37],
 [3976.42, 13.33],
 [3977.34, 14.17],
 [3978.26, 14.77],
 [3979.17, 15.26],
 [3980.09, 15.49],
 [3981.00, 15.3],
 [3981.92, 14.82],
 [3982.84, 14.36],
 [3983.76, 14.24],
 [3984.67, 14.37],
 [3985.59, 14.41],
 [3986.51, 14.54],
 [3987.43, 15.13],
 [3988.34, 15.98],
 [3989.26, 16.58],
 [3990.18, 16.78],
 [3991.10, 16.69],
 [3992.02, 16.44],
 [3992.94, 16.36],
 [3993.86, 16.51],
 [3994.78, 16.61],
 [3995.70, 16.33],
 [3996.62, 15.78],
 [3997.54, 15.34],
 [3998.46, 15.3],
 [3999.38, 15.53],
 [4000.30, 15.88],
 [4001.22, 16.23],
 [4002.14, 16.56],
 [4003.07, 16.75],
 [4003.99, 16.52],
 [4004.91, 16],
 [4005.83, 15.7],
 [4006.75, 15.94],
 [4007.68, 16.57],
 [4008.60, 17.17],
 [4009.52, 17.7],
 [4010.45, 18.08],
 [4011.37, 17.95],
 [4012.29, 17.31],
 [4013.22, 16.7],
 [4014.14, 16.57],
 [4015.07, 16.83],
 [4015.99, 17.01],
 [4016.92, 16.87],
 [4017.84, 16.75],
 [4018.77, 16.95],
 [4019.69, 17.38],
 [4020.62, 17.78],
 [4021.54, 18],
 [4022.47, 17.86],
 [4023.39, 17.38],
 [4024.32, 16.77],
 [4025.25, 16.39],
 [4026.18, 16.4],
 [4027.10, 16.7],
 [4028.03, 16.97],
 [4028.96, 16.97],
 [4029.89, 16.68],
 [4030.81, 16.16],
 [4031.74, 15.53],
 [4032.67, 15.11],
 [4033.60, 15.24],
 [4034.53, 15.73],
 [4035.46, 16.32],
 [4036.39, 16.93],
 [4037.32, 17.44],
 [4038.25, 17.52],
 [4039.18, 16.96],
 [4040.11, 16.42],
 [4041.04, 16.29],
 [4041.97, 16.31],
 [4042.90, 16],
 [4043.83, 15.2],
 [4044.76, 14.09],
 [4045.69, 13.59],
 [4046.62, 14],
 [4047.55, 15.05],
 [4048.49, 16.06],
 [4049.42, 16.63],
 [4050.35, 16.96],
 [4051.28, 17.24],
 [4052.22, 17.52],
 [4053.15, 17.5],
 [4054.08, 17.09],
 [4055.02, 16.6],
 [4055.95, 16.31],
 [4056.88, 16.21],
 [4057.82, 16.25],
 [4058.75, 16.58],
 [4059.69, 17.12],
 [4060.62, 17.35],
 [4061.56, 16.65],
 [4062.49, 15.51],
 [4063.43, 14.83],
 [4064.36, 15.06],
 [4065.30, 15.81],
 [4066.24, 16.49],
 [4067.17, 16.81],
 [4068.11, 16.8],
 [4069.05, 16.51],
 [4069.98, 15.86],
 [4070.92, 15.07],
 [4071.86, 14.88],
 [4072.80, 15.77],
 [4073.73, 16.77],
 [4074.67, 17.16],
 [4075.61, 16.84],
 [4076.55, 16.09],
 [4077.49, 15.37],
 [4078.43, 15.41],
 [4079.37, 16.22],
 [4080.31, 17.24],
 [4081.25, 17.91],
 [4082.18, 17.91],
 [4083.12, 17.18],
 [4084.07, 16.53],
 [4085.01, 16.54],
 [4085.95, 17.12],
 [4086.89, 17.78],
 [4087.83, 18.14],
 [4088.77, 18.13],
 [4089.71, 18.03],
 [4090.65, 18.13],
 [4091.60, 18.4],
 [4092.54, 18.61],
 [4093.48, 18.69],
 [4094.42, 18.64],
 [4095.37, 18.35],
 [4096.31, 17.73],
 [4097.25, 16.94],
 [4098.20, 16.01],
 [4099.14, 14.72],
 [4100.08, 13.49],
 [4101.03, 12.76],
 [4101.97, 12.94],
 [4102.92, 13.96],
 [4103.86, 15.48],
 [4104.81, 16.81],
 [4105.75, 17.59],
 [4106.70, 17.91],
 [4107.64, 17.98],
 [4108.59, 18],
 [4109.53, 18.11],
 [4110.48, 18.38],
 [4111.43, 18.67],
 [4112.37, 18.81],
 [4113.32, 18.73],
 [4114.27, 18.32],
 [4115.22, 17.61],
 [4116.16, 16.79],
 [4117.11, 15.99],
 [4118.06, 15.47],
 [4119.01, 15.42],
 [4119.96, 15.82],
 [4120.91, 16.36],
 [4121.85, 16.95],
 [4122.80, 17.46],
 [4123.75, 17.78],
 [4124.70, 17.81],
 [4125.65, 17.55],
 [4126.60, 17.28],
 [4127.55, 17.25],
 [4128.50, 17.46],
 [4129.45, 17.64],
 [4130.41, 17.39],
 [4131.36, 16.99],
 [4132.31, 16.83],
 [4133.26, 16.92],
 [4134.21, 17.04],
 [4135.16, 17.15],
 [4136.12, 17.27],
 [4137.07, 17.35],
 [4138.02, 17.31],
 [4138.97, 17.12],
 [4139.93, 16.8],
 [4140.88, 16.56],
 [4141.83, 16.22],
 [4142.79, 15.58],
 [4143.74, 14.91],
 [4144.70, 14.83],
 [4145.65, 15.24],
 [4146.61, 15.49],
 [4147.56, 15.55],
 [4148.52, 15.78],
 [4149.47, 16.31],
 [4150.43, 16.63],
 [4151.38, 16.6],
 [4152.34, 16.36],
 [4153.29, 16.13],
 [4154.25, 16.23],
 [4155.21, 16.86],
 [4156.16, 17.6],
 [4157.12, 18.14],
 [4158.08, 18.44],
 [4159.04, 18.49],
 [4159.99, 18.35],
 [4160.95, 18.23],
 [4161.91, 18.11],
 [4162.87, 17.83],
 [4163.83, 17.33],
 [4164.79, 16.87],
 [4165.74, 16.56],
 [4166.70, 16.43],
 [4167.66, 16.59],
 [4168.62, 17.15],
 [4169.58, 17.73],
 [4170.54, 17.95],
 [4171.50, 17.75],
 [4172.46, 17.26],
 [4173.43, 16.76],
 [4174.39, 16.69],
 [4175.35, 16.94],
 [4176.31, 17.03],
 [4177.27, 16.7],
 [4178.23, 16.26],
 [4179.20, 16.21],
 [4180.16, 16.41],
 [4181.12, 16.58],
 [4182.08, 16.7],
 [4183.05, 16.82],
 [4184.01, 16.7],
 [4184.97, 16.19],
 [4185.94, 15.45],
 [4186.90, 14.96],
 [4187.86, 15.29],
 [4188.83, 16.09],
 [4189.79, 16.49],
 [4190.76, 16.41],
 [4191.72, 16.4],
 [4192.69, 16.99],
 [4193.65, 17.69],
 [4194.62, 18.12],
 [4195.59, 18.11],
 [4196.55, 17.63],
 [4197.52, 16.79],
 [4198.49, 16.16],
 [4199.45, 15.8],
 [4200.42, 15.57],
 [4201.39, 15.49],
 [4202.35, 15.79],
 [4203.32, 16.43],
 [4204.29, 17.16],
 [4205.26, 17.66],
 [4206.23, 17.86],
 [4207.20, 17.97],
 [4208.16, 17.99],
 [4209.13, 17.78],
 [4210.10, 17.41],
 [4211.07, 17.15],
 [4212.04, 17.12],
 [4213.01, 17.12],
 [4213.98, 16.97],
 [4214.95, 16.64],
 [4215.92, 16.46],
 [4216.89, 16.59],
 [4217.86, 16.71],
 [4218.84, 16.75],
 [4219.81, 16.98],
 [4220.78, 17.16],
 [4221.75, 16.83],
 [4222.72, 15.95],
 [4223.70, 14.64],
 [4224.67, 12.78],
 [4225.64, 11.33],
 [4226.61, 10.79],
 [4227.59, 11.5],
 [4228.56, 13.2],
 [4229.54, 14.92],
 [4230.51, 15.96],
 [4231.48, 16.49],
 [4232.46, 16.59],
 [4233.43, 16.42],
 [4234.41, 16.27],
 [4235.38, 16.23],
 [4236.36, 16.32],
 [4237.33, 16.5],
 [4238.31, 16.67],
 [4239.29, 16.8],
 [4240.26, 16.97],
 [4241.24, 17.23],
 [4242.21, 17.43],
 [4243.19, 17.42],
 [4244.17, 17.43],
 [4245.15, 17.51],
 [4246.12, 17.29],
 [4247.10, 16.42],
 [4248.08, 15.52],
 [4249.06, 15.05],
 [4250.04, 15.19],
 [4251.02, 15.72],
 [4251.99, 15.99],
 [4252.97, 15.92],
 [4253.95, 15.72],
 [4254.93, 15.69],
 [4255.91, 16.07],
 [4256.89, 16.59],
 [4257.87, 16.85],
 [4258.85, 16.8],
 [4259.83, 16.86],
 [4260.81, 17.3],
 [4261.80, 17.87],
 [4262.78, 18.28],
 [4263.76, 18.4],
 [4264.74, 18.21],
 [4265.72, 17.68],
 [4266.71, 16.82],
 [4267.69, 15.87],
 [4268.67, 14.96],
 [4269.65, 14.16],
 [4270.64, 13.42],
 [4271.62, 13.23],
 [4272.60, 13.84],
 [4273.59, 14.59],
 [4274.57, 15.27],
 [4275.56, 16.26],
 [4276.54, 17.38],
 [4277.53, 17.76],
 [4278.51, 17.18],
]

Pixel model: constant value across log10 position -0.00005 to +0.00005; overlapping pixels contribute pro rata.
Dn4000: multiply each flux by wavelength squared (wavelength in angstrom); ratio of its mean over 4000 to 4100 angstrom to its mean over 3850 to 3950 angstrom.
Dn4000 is 1.50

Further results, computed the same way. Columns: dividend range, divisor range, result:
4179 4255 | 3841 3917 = 1.44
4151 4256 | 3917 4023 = 1.49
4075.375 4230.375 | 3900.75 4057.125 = 1.36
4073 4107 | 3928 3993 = 1.67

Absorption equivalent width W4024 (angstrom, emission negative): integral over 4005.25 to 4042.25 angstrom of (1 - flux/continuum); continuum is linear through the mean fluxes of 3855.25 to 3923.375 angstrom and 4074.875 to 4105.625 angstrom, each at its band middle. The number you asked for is -3.1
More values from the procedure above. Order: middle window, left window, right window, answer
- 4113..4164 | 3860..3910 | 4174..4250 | -4.33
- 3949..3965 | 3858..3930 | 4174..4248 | 1.54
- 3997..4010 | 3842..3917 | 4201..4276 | -1.68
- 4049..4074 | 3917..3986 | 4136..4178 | -4.79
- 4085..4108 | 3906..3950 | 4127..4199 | -2.87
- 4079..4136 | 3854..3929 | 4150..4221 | -4.63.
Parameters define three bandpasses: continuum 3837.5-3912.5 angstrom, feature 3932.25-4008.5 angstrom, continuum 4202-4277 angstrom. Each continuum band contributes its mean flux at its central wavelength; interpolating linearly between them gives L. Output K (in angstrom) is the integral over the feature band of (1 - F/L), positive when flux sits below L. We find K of 9.9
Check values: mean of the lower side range 13.1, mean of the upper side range 16.2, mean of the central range 12.1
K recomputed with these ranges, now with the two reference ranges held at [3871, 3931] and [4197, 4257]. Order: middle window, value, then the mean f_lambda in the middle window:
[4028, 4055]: -4.2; 16.2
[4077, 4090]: -2.3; 17.1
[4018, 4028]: -2.4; 17.1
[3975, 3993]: -2.3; 15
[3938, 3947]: 1.5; 10.7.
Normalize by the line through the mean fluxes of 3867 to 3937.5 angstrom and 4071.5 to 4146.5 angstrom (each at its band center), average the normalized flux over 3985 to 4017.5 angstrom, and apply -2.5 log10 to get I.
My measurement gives -0.158 mag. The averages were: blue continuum 11.6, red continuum 16.9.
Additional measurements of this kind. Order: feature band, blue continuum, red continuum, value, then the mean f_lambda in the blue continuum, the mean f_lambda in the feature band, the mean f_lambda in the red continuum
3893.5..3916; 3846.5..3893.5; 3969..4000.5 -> 0.03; 13.4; 13.3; 13.9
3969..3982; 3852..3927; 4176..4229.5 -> 0.21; 13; 11.5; 16.2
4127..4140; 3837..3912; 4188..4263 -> -0.11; 13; 17.2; 16.4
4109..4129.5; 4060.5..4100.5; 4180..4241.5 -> -0.05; 16.7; 17.3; 16.3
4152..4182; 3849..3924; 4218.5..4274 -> -0.12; 13.2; 17.2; 15.9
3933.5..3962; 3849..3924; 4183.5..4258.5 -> 0.26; 13.2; 10.9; 16.3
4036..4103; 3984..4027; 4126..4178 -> 0.02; 16.5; 16.4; 16.9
